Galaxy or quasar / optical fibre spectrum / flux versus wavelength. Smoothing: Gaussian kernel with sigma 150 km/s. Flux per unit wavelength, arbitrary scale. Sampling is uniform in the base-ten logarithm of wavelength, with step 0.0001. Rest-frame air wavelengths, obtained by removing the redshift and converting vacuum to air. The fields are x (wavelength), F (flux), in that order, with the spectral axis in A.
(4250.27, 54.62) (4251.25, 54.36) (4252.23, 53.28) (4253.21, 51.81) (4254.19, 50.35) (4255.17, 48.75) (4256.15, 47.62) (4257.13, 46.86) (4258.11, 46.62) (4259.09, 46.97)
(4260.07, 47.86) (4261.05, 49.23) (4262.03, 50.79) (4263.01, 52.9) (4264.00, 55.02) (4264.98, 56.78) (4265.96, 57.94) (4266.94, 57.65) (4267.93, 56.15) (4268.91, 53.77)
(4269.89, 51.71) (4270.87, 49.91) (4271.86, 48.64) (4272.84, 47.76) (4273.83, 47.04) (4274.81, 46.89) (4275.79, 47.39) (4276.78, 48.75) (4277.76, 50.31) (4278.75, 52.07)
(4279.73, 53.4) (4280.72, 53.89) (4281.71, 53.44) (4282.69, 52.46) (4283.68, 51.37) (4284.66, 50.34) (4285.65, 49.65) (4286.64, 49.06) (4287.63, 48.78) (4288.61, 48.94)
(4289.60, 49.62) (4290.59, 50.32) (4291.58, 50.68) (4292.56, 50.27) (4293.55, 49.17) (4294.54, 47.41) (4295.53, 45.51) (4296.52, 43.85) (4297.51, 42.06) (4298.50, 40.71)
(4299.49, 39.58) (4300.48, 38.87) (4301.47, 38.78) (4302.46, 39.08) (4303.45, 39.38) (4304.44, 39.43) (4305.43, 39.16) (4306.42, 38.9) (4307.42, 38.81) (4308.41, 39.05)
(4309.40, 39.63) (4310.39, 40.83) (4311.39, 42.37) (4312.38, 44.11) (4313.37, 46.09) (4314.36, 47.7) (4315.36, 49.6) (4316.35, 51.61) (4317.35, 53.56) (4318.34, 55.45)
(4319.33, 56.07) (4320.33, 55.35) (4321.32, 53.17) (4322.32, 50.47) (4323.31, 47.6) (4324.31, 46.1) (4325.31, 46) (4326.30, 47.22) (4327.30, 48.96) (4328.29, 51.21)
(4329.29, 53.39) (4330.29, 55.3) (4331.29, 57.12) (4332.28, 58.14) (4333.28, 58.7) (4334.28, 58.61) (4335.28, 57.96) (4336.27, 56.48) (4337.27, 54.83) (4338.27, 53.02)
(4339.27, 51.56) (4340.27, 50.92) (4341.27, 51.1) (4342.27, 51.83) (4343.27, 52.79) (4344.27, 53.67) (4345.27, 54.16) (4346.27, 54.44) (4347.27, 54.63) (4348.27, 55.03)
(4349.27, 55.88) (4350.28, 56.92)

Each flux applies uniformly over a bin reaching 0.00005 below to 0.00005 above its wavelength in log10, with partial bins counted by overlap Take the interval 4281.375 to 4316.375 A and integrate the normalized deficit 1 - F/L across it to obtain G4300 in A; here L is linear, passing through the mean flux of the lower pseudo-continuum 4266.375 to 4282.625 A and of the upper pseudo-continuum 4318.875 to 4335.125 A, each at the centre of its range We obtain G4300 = 4.6 A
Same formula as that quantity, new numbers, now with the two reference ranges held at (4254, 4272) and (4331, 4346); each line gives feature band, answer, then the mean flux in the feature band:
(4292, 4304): 2.3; 42.9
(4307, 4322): 1.7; 47.7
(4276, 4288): 0.3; 51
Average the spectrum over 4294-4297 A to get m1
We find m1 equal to 45.6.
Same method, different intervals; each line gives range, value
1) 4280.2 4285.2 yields 52.2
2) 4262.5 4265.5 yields 54.9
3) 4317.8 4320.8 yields 55.7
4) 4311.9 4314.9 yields 46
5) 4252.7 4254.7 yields 51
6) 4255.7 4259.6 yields 47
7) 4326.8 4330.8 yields 52.2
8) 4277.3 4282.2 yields 52.6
